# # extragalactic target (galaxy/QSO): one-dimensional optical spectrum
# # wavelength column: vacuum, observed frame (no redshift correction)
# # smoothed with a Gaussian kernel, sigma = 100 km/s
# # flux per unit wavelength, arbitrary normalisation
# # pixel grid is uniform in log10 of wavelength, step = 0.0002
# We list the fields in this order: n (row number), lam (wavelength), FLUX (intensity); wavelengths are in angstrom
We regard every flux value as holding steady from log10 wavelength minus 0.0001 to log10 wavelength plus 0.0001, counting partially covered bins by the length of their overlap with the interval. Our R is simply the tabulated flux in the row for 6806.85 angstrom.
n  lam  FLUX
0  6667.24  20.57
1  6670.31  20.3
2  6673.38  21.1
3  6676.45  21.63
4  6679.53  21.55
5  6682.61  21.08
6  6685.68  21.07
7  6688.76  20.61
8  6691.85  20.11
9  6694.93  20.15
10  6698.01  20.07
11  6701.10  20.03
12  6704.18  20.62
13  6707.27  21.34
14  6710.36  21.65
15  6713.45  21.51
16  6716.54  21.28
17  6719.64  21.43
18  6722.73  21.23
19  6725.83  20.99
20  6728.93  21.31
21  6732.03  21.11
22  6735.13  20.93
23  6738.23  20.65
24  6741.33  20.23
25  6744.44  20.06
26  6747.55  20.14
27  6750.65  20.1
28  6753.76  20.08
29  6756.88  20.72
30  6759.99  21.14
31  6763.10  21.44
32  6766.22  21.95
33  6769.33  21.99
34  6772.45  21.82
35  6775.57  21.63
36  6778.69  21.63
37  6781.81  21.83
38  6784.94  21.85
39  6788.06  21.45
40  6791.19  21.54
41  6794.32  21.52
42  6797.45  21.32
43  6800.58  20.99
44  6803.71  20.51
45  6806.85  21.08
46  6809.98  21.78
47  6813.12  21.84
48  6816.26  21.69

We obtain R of 21.08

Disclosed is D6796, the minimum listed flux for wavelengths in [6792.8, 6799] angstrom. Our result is 21.32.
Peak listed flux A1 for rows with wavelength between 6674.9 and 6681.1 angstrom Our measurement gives 21.63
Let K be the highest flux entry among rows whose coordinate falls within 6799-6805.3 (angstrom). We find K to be 20.99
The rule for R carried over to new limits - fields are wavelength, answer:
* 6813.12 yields 21.84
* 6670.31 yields 20.3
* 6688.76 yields 20.61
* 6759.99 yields 21.14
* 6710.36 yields 21.65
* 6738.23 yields 20.65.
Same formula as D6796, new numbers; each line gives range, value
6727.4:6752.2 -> 20.06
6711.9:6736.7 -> 20.93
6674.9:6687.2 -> 21.07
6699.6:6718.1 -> 20.03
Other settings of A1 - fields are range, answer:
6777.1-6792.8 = 21.85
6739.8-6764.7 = 21.44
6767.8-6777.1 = 21.99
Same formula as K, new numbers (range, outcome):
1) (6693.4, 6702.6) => 20.15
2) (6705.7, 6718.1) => 21.65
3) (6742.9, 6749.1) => 20.14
